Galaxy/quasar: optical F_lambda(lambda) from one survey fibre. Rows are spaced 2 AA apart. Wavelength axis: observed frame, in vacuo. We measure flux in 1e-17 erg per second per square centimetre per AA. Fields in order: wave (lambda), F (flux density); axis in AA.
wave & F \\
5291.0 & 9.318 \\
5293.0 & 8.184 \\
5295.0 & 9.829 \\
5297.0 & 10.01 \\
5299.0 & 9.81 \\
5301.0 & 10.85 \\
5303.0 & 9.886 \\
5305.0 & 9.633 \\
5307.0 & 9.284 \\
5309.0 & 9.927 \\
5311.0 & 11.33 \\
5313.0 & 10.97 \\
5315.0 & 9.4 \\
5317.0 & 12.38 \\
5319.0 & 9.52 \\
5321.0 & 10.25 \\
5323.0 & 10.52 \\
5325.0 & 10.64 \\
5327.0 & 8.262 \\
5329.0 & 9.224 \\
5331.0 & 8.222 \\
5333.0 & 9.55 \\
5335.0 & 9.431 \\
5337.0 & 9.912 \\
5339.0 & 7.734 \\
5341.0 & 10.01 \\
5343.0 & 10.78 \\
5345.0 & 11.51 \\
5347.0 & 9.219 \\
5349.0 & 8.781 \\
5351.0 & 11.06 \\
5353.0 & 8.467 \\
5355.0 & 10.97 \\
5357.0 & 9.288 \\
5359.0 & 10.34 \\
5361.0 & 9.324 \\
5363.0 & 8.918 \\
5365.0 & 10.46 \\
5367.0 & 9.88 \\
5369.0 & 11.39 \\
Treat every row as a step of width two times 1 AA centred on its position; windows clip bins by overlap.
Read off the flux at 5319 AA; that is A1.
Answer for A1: 9.52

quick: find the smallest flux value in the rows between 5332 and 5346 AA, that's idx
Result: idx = 7.734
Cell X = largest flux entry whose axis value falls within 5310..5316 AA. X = 11.33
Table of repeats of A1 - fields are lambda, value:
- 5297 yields 10.01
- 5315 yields 9.4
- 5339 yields 7.734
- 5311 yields 11.33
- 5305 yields 9.633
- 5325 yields 10.64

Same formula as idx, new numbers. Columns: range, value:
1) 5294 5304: 9.81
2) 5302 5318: 9.284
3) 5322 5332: 8.222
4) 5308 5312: 9.927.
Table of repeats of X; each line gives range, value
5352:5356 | 10.97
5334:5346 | 11.51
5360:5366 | 10.46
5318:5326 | 10.64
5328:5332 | 9.224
